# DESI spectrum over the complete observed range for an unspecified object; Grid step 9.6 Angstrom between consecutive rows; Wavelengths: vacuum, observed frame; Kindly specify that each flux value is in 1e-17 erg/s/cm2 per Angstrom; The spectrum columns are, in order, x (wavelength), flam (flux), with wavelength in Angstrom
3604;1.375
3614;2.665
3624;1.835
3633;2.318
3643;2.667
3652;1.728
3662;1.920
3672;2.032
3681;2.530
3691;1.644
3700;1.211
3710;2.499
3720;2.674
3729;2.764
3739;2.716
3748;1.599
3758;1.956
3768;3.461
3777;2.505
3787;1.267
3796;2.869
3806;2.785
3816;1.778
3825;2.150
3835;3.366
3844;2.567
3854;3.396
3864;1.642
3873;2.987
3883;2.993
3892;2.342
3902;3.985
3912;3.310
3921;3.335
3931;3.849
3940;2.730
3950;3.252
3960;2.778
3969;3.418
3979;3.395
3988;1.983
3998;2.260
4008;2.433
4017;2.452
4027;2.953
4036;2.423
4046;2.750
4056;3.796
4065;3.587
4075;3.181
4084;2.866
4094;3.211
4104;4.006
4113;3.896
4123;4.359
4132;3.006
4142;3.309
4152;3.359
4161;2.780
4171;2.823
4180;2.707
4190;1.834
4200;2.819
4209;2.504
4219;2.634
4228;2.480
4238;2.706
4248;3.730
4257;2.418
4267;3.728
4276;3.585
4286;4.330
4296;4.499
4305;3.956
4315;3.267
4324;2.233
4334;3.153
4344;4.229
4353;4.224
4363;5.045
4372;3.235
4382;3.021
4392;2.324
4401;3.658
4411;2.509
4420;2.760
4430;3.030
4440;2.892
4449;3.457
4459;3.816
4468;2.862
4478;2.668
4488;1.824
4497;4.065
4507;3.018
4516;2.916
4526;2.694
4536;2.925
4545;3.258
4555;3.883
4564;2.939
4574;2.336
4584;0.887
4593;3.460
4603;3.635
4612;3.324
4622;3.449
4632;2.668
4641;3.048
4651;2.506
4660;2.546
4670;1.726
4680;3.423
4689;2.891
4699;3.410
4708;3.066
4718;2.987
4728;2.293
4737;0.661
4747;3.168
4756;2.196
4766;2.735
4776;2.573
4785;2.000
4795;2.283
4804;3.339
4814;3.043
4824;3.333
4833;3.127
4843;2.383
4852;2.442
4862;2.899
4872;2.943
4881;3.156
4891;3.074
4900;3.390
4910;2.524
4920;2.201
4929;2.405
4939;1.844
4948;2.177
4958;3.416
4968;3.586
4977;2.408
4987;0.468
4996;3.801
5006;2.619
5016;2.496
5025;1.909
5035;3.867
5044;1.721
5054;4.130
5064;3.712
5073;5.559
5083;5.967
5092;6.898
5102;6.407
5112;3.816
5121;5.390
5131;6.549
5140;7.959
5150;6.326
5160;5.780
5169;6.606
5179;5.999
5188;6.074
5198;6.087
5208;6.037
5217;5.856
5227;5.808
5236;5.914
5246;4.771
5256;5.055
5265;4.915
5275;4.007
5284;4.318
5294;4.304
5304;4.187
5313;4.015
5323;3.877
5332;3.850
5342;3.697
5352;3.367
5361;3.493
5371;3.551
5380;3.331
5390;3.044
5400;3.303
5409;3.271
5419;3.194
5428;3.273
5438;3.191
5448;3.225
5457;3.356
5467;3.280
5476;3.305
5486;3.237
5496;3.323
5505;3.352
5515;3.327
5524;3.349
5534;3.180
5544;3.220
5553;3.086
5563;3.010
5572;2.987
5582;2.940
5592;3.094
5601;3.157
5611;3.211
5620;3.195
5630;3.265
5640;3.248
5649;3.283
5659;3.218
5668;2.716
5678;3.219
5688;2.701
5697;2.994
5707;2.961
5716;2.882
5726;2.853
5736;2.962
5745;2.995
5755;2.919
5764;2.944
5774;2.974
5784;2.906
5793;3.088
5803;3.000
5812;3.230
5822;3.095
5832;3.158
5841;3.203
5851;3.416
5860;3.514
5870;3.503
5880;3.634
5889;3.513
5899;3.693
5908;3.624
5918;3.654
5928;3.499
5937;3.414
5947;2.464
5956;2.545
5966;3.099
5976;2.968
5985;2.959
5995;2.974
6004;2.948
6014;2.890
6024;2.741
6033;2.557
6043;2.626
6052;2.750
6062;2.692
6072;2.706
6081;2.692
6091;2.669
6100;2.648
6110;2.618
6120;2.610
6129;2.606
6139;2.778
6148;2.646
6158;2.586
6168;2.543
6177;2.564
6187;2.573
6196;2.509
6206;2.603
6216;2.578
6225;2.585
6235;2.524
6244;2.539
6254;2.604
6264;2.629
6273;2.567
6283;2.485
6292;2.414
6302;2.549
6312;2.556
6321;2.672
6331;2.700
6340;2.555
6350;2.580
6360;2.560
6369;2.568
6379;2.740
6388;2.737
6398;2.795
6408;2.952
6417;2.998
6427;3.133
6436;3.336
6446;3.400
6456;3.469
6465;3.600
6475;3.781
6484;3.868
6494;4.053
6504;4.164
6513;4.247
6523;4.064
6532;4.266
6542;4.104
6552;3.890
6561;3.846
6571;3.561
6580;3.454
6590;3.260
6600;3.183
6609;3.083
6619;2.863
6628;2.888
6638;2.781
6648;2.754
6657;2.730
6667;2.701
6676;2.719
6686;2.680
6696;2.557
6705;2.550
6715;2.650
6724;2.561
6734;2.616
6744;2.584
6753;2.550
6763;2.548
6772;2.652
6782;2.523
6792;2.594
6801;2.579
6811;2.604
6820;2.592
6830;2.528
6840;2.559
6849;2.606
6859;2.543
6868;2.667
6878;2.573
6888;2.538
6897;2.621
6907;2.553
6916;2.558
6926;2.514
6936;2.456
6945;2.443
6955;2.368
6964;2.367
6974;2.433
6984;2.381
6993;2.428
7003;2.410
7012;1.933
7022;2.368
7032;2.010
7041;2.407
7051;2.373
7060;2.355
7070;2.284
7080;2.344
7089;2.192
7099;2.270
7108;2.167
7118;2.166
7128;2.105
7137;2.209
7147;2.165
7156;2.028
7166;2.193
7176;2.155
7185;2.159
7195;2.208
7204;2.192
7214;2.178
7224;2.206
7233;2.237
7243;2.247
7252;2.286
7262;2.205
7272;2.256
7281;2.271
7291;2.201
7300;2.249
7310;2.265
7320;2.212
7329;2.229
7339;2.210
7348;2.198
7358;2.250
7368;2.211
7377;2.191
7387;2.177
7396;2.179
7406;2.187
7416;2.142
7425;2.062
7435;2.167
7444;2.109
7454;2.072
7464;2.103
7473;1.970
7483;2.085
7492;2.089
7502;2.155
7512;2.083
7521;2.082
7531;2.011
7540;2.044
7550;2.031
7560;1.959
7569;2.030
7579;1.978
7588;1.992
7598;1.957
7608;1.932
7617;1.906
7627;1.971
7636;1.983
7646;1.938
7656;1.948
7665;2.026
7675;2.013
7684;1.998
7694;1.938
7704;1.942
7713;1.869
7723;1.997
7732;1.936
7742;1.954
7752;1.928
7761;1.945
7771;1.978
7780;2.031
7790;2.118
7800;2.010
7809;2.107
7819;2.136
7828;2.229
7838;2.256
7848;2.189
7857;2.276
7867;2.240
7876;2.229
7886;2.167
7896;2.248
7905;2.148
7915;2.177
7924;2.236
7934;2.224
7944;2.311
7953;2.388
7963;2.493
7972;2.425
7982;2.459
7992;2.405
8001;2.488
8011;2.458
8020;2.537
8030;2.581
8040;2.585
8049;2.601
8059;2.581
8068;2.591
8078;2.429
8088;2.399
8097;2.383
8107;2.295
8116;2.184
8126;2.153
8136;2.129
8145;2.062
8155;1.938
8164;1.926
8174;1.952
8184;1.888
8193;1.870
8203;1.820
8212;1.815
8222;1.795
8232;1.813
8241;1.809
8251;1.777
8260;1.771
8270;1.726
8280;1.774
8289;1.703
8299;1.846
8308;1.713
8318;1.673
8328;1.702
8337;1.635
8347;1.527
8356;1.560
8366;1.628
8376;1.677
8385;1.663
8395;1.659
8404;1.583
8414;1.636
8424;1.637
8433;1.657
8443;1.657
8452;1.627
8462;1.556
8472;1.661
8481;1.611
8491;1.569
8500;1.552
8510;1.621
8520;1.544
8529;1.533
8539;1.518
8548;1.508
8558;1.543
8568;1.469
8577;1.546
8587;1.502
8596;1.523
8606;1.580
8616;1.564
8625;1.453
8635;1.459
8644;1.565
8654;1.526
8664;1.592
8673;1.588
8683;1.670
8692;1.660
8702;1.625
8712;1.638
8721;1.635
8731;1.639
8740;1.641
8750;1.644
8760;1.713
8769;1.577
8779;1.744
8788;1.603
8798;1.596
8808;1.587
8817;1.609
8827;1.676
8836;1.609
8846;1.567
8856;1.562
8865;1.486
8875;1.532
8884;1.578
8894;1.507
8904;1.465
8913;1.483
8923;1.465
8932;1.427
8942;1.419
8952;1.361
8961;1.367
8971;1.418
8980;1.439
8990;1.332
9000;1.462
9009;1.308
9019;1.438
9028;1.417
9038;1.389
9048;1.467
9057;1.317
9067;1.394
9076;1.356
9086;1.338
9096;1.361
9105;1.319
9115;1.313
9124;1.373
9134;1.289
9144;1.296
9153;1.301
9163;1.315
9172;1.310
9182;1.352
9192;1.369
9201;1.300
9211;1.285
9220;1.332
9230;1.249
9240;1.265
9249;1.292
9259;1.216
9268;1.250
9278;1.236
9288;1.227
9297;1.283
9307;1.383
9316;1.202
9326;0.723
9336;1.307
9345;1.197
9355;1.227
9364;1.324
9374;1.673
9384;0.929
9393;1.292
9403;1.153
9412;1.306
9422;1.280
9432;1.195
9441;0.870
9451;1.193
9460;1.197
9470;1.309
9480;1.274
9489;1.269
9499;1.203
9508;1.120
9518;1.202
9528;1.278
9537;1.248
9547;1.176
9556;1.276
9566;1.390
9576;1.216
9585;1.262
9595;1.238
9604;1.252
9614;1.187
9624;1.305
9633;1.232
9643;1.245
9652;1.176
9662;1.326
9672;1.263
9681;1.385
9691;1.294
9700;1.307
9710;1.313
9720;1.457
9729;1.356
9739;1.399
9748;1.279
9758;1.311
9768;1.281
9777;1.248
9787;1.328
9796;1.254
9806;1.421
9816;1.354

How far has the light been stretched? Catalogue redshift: 3.206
